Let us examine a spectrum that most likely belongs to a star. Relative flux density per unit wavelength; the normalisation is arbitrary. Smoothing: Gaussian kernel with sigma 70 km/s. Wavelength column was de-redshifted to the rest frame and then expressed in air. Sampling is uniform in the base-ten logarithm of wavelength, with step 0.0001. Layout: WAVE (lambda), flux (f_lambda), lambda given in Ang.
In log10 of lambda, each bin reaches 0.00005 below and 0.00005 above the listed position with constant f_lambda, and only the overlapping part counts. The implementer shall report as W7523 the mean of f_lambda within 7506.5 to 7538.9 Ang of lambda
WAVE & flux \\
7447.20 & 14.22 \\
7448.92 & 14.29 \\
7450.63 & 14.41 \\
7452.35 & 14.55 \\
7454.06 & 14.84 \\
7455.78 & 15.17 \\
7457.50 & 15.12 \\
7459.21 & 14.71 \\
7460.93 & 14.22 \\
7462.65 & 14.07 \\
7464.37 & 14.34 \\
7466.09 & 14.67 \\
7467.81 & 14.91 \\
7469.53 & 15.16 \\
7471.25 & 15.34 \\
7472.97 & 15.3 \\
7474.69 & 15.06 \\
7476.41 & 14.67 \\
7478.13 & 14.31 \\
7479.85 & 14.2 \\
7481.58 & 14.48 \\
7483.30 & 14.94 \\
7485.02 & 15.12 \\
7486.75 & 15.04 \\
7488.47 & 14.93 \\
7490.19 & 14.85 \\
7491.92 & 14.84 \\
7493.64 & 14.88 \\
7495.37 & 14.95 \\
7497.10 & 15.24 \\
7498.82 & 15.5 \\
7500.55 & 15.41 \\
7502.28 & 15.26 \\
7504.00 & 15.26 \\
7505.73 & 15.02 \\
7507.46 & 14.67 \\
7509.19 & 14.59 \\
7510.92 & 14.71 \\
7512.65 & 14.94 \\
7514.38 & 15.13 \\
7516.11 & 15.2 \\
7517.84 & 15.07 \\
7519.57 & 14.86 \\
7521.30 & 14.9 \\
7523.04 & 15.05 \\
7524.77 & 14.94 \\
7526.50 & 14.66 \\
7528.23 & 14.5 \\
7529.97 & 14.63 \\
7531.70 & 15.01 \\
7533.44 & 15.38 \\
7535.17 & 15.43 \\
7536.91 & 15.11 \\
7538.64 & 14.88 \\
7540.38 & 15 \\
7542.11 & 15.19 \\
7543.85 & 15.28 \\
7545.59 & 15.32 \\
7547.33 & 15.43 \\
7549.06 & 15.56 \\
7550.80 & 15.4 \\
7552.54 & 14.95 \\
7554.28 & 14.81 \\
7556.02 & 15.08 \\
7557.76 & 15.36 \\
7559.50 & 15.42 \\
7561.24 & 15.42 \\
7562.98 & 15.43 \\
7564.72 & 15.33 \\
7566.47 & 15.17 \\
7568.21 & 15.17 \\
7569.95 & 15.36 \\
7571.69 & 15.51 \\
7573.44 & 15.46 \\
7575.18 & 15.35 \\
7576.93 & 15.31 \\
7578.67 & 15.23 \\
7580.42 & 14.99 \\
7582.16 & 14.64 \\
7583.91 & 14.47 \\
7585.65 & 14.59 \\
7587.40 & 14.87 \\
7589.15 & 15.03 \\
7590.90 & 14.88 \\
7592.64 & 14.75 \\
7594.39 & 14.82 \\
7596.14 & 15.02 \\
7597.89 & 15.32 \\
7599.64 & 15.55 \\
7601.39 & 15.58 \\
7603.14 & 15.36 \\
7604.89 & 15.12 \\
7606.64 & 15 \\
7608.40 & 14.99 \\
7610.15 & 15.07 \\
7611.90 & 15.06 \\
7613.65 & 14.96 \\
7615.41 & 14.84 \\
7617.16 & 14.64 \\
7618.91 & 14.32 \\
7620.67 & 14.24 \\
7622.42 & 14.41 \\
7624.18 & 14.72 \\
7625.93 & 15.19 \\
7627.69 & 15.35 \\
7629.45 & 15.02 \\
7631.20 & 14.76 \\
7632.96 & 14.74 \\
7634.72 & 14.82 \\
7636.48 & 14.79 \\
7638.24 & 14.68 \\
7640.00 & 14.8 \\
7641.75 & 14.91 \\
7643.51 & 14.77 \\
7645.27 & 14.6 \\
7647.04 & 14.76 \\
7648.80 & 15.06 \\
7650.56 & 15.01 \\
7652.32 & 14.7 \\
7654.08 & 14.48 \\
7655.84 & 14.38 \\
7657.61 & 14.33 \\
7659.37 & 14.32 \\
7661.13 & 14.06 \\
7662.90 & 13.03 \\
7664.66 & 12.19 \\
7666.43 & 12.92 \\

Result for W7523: 14.9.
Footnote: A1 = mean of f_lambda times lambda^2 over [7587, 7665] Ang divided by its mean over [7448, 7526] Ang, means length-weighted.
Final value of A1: 1.03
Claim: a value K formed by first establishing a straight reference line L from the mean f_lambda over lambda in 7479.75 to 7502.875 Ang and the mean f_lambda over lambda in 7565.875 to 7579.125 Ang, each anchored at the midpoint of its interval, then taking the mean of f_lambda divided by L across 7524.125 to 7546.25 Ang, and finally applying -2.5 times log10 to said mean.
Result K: 0.01 mag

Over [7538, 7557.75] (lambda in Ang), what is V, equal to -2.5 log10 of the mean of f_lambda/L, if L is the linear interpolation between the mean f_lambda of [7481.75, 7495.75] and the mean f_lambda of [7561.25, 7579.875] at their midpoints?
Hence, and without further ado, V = 0.00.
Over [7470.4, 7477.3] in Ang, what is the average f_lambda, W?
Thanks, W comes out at 15.1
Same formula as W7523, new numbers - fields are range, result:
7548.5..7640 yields 15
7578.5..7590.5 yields 14.8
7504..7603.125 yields 15.1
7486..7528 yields 15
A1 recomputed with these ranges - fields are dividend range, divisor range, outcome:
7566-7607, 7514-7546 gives 1.02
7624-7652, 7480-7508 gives 1.03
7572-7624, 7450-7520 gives 1.04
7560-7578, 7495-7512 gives 1.04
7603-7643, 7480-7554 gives 1.02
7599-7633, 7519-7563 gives 1.01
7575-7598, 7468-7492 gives 1.03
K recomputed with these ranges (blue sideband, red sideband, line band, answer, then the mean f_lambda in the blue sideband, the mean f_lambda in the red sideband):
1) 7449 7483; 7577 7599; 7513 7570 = -0.022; 14.7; 14.9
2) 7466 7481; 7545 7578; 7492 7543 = 0.005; 14.8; 15.3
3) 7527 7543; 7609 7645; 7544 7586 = -0.019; 15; 14.8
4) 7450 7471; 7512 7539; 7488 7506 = -0.018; 14.7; 15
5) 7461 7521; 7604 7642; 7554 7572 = -0.031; 14.9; 14.8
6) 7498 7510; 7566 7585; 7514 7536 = 0.010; 15.1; 15.2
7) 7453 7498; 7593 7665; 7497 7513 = -0.018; 14.8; 14.7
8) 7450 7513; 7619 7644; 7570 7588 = -0.018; 14.9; 14.8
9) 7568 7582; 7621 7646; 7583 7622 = 0.010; 15.3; 14.8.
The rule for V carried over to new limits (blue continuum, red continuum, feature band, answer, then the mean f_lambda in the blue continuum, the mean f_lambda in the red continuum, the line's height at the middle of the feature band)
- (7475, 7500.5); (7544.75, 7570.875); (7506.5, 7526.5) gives 0.010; 14.9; 15.3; 15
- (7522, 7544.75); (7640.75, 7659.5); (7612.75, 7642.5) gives -0.002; 15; 14.7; 14.7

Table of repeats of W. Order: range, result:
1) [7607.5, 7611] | 15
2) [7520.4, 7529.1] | 14.8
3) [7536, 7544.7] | 15.1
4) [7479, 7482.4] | 14.3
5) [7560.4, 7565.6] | 15.4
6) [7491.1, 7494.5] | 14.9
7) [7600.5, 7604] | 15.5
